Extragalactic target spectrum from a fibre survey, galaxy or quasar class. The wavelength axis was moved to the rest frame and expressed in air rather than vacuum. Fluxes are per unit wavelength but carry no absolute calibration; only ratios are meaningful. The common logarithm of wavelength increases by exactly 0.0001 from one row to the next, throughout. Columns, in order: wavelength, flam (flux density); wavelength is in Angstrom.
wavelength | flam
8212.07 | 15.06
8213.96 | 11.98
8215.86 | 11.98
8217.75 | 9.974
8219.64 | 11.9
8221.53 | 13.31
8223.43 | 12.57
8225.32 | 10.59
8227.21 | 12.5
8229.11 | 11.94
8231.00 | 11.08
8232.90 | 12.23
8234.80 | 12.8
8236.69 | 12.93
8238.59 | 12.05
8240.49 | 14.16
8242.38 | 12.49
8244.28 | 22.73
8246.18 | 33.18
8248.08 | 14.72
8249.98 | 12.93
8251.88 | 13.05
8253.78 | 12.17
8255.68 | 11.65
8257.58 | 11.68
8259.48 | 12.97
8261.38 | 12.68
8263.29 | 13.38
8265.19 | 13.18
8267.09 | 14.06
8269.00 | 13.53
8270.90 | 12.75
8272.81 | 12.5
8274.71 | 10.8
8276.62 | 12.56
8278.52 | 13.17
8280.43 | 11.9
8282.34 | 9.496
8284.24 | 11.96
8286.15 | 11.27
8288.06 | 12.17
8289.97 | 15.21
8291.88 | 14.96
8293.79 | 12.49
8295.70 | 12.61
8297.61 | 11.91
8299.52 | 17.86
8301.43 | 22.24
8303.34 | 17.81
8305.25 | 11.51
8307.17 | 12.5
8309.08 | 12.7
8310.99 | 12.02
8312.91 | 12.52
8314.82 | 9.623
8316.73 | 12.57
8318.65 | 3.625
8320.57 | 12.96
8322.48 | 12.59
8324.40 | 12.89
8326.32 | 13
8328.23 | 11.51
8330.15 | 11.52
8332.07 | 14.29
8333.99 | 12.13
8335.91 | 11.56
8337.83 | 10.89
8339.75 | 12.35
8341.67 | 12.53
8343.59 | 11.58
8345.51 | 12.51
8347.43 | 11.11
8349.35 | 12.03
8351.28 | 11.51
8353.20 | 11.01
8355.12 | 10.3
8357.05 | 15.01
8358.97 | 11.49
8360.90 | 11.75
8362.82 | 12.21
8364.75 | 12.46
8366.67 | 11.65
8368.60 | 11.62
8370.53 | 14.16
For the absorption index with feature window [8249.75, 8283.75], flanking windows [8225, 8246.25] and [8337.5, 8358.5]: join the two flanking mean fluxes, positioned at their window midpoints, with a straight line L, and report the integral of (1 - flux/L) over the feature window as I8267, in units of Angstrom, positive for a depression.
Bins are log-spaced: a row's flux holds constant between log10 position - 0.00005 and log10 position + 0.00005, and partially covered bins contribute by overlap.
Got 2.9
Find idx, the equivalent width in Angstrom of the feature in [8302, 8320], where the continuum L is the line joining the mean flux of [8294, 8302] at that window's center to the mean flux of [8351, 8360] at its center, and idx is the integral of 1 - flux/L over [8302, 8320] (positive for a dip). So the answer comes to 3.49 Angstrom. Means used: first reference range 15.5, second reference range 11.9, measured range 11.9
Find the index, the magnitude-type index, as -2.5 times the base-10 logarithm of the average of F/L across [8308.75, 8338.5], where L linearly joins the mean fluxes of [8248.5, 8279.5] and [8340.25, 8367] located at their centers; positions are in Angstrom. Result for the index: 0.05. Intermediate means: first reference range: 12.7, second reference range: 12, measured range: 11.6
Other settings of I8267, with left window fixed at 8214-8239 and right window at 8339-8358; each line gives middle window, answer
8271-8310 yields -4.5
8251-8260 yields -0.2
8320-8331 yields -0.4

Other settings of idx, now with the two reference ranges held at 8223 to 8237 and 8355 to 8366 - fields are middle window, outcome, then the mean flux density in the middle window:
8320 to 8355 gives 0.64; 12.1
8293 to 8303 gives -2.81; 15.6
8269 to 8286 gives 0.26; 12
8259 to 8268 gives -0.86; 13.3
